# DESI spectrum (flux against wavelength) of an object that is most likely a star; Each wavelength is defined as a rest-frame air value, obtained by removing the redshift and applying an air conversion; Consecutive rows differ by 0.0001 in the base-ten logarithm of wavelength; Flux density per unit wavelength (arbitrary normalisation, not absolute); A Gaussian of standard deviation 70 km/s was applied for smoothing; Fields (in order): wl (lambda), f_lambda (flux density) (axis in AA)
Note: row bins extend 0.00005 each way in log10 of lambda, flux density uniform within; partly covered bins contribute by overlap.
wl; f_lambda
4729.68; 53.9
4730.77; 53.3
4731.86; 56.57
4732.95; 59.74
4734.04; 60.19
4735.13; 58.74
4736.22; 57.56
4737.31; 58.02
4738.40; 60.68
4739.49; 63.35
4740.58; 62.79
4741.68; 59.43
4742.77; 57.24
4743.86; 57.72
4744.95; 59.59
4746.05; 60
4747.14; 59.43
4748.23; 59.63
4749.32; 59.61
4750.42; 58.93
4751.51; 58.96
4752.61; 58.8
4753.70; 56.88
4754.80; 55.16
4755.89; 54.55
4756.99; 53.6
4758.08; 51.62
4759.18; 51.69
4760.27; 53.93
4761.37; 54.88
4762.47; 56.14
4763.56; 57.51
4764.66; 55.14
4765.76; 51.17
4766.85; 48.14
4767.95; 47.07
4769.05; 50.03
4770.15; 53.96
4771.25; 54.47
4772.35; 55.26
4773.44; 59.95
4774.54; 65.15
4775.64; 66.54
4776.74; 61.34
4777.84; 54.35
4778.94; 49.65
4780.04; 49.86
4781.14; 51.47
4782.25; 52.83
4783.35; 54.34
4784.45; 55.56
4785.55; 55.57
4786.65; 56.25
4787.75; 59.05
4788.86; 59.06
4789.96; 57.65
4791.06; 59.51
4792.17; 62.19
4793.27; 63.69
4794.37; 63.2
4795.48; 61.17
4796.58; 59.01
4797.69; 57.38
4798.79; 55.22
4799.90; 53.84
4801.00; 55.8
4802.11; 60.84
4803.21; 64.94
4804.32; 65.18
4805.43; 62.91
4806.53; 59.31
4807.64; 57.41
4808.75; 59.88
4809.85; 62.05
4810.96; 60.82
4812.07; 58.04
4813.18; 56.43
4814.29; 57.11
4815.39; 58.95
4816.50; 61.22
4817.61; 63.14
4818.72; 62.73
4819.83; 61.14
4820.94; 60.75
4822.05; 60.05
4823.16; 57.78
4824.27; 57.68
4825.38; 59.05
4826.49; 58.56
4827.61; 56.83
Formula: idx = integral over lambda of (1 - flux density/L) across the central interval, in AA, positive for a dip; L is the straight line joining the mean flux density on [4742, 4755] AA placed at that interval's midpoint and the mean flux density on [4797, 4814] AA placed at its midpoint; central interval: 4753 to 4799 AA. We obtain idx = 2.29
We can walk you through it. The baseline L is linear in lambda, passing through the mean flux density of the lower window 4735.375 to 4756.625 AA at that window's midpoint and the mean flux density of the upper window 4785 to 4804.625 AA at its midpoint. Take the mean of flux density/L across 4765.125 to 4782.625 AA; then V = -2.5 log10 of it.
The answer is 0.09 mag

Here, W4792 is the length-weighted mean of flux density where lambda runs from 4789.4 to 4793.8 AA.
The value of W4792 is 60.8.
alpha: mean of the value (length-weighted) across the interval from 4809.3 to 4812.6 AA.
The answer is 60.3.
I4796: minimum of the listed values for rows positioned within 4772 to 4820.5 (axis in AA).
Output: 49.65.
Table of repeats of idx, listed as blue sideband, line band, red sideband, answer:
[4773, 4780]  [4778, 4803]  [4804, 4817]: 0.93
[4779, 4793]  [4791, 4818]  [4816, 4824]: -0.61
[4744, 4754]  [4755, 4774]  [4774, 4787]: 1.35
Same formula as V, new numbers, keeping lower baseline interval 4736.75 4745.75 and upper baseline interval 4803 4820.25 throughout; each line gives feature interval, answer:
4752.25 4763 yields 0.10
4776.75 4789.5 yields 0.11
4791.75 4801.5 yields 0.03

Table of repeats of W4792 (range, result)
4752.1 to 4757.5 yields 55.8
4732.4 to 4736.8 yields 59.1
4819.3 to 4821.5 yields 60.9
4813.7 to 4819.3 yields 60.7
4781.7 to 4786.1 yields 54.6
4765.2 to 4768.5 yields 48.8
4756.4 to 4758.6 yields 52.7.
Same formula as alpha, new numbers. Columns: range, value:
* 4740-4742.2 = 61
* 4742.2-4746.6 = 58.7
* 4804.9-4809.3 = 59.9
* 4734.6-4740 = 59.7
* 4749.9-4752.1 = 58.9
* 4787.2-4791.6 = 58.8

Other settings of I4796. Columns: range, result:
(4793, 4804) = 53.84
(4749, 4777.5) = 47.07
